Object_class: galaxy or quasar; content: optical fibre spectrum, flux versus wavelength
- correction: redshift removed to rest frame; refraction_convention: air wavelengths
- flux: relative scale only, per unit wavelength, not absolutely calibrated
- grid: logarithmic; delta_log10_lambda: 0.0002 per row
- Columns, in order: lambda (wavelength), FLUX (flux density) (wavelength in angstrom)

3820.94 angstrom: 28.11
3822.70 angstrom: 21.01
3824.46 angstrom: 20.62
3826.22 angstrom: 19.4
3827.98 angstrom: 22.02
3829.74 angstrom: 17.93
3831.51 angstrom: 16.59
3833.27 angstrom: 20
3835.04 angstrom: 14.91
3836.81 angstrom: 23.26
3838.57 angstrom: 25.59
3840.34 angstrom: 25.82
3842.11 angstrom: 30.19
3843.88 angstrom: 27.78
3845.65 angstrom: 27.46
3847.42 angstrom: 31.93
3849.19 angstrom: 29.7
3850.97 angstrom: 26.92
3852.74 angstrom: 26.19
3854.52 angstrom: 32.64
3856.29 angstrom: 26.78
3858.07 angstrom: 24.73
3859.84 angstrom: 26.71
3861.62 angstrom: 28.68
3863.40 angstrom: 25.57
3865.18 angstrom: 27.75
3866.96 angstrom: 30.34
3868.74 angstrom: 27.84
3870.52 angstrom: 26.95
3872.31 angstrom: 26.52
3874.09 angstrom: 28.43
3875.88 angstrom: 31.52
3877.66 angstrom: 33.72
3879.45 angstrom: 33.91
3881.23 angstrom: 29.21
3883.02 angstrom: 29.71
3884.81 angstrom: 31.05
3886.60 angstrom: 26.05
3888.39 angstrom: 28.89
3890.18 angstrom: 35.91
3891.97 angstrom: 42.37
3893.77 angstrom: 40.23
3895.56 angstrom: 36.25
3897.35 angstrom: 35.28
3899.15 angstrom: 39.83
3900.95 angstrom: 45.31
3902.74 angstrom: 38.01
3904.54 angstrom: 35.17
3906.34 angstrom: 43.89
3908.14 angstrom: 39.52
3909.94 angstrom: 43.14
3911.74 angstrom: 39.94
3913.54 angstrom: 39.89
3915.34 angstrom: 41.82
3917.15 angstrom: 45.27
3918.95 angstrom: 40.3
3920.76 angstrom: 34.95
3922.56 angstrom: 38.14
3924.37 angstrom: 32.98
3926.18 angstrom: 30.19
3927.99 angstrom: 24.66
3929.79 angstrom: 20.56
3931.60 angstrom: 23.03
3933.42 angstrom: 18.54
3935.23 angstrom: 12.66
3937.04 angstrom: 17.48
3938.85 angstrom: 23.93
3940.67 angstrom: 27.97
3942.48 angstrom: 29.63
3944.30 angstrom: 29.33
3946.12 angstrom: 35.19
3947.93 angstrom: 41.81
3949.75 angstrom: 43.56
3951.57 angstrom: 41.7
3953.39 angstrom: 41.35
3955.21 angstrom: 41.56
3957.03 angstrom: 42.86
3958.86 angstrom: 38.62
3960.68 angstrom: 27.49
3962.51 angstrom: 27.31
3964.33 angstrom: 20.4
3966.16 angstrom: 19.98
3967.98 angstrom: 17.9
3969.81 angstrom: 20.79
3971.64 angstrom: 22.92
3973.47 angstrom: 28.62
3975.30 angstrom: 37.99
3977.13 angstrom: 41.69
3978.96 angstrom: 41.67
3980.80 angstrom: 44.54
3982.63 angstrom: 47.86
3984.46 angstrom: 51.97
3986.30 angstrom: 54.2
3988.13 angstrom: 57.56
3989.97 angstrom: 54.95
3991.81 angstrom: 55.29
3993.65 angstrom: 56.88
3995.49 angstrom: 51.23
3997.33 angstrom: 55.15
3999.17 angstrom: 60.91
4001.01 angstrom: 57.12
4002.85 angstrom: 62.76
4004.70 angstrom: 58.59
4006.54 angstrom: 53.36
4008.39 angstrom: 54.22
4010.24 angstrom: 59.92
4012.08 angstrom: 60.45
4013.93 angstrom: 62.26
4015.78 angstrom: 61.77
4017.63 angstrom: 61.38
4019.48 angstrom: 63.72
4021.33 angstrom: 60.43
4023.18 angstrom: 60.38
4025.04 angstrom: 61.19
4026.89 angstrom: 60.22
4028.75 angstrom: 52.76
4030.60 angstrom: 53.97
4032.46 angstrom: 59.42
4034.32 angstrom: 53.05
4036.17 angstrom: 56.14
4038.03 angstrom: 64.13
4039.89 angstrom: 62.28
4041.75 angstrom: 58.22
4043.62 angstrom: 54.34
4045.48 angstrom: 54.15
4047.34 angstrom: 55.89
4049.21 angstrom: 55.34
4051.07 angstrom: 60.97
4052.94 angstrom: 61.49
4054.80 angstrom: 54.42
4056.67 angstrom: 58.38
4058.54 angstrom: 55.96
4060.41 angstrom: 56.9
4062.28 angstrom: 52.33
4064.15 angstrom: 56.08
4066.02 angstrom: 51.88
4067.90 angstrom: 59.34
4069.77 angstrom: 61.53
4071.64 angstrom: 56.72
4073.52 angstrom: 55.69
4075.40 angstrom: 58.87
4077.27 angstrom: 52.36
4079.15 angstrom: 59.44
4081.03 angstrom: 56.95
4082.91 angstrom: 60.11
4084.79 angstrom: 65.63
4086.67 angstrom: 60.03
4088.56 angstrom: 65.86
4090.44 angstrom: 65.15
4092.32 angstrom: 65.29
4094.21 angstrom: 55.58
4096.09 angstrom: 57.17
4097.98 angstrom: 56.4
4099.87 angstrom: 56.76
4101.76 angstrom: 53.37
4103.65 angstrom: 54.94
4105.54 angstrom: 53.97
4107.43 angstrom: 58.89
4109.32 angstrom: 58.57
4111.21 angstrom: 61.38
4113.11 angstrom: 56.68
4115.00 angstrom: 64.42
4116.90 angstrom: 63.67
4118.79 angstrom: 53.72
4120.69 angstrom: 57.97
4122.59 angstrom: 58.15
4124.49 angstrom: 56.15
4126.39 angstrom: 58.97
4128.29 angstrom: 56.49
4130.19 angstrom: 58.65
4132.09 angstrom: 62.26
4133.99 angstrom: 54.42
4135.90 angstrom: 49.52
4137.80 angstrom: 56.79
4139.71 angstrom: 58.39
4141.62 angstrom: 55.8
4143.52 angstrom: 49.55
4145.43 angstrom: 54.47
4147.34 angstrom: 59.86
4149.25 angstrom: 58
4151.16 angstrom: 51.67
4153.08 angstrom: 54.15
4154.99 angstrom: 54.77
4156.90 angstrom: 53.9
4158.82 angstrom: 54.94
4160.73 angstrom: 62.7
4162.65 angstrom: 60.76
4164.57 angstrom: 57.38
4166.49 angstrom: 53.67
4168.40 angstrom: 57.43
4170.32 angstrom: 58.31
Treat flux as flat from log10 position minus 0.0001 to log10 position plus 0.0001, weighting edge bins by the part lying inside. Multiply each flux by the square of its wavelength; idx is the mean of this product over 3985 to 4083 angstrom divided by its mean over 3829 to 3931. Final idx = 1.98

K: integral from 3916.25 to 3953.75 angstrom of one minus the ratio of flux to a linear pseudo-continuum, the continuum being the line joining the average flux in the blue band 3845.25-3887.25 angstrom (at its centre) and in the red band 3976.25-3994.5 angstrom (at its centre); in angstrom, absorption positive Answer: 9.4 angstrom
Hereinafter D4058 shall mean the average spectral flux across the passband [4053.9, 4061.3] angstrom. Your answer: 56.4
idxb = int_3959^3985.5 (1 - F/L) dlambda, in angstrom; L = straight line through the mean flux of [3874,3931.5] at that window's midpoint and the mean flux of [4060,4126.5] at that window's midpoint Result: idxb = 6.9 angstrom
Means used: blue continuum 35.4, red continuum 58.2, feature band 32.5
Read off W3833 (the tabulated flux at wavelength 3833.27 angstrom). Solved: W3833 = 20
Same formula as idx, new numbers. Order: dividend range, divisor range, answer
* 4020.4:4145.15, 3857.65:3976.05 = 1.96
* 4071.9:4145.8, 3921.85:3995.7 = 1.78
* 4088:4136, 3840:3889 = 2.30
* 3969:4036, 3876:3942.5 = 1.67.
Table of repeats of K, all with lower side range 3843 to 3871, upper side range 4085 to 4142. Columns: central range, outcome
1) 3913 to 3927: -1.0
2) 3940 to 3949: 1.2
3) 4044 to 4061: -2.0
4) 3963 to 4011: -1.9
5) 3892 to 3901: -1.8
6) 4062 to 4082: -1.2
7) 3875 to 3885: -0.3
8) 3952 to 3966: 2.2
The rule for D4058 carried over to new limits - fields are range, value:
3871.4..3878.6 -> 30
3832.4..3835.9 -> 17.4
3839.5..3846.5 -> 27.8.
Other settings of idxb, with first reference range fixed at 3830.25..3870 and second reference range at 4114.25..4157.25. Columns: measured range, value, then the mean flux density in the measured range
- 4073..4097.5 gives -4.1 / 59.9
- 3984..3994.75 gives -3.7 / 55.2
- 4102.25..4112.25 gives -0.7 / 57.3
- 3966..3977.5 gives 3.6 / 26.9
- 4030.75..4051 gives -4.7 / 57.3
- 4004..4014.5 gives -3.6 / 58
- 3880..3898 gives -1.8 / 33.5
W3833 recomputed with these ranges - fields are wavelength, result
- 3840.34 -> 25.82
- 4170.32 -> 58.31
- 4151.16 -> 51.67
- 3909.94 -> 43.14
